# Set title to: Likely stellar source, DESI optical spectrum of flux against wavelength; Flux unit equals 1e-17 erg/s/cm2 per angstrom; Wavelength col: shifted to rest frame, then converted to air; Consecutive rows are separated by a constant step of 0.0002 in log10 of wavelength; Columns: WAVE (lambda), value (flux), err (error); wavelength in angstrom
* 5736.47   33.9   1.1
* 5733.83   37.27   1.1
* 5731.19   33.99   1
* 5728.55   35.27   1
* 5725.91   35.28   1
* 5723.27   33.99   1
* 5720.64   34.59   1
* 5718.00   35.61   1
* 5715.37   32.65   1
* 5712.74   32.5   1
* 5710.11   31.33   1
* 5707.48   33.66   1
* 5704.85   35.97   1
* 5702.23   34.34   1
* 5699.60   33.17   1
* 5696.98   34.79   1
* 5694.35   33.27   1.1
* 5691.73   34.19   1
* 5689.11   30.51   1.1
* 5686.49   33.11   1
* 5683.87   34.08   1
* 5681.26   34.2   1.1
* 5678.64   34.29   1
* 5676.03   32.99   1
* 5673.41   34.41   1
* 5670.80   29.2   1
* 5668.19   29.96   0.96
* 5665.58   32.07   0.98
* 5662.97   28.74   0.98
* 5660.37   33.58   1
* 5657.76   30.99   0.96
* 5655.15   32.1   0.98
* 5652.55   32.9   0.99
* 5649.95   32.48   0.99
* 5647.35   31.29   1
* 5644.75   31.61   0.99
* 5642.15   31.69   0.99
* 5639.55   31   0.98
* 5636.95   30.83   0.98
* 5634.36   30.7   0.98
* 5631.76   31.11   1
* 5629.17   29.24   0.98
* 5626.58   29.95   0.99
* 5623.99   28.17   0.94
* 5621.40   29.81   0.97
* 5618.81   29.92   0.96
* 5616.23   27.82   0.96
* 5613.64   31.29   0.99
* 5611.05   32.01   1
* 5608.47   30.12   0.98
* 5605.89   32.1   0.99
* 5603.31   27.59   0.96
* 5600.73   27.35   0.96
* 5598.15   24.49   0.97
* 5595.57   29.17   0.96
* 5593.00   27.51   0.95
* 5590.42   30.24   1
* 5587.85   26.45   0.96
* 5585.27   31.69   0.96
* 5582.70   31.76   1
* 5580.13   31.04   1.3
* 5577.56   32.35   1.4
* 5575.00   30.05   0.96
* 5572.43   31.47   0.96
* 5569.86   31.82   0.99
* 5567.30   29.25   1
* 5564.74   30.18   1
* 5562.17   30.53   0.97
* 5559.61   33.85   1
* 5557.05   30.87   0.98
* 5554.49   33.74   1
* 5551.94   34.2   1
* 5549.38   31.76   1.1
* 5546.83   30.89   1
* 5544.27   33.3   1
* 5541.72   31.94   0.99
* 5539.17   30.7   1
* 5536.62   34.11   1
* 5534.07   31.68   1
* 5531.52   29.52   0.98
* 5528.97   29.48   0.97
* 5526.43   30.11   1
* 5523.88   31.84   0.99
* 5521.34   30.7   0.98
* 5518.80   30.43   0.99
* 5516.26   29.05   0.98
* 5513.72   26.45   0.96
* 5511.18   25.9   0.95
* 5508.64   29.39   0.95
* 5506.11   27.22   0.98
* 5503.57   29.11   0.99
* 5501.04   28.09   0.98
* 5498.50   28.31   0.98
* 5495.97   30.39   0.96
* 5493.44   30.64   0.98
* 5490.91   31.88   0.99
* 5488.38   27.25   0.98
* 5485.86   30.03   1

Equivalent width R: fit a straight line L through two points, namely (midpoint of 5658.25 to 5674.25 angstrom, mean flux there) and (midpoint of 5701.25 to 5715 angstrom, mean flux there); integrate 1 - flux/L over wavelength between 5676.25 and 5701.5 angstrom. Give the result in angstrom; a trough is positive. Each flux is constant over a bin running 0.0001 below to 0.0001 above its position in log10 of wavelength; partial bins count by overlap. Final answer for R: -0.8 angstrom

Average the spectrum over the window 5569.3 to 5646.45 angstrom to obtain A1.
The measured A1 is 30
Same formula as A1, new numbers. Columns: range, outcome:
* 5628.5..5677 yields 31.4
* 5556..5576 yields 31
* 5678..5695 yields 33.4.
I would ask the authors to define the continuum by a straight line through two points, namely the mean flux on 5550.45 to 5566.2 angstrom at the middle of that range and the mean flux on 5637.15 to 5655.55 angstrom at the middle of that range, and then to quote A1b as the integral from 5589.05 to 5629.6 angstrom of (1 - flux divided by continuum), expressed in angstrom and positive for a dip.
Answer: 3.5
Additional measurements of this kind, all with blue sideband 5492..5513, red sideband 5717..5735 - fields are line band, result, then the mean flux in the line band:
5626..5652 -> 1.2 angstrom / 31.1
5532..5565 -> -2.4 angstrom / 32.1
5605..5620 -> 0.6 angstrom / 30.5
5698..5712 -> 0.3 angstrom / 33.7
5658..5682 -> 1.0 angstrom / 32.1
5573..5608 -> 1.9 angstrom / 29.4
